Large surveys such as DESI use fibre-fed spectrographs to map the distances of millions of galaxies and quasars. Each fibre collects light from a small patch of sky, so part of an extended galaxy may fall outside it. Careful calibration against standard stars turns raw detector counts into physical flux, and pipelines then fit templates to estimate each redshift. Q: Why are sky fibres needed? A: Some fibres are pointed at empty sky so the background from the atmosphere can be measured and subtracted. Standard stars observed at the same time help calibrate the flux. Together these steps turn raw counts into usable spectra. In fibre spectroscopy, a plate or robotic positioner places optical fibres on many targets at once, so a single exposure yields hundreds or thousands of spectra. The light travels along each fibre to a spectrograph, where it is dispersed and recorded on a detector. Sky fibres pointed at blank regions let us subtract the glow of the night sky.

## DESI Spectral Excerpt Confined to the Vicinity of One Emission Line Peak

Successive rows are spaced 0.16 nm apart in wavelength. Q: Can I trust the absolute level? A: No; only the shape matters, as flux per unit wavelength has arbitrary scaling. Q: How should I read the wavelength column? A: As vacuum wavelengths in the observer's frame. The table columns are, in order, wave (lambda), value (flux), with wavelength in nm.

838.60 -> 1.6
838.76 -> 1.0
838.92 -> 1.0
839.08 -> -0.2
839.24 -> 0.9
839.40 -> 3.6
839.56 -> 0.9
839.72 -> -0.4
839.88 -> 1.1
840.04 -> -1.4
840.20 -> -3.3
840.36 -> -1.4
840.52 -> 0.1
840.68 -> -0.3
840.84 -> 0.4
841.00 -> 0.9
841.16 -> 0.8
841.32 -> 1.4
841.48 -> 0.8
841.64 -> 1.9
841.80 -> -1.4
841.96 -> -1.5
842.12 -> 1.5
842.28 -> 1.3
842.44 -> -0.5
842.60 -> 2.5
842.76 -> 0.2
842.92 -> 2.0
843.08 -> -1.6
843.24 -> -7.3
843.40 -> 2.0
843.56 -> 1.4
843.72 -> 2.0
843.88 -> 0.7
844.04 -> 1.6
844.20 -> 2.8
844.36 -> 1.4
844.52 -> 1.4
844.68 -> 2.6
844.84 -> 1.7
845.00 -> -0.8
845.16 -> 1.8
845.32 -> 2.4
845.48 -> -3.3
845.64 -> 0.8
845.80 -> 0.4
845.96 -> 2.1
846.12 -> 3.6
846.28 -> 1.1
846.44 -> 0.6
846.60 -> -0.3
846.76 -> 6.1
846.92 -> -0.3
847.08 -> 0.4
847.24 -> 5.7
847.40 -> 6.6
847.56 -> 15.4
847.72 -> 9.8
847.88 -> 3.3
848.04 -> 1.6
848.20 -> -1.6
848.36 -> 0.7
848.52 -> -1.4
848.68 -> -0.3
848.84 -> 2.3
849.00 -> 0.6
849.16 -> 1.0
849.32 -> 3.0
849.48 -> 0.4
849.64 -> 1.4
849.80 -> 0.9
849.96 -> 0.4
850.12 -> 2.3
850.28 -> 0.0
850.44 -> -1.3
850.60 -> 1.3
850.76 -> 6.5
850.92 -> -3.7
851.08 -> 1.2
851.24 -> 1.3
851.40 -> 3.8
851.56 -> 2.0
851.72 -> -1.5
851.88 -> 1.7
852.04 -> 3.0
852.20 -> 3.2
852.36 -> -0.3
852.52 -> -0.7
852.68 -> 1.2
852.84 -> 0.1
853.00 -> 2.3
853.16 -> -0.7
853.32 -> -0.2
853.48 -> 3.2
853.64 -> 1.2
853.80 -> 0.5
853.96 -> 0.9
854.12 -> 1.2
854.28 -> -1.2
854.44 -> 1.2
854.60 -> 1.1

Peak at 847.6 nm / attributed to H-gamma 4340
